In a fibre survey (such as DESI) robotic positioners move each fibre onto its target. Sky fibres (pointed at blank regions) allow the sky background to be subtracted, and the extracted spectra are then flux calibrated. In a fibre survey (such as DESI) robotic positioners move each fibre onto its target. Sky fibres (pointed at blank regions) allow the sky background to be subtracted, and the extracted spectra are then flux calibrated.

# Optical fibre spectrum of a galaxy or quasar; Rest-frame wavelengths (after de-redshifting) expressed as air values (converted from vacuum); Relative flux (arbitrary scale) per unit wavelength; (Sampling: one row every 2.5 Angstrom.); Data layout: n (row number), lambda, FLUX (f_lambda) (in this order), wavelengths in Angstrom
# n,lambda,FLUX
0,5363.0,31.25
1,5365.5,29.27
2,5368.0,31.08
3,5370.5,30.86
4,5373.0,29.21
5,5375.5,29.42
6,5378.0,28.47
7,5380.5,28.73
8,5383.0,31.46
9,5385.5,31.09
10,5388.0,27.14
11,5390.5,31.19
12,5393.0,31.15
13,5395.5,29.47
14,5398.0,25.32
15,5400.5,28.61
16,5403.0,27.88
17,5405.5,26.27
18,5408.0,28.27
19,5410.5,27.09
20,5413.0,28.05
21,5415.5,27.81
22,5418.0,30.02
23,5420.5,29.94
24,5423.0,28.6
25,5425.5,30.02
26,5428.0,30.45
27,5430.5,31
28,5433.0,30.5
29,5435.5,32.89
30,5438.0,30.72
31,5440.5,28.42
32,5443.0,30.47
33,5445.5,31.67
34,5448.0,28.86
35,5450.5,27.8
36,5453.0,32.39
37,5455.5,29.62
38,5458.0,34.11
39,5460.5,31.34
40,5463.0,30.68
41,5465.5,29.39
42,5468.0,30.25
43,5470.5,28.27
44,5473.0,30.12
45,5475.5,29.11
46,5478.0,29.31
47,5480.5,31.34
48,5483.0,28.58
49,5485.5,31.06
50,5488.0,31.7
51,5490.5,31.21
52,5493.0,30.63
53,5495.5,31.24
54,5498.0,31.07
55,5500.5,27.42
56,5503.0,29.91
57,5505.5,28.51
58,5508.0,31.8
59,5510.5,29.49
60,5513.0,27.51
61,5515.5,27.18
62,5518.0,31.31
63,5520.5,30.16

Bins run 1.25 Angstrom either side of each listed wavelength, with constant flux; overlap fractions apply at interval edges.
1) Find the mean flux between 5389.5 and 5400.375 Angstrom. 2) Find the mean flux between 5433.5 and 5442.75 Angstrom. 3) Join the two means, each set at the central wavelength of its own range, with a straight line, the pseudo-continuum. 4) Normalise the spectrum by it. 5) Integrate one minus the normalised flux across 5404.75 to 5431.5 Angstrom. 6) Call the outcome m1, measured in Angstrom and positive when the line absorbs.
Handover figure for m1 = 1.0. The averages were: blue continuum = 29.2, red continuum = 30.6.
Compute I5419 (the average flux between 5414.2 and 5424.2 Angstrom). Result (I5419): 29.1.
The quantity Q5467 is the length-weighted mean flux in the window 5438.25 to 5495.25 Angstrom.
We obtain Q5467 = 30.3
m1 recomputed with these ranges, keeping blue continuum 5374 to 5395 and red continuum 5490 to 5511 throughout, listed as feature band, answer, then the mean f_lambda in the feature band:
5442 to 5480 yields -0.29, 30.2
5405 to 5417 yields 0.91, 27.6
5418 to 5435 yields -0.16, 30.2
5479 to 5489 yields -0.18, 30.6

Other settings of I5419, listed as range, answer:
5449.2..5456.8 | 30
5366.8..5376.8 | 30.1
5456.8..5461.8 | 32.7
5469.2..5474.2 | 29.2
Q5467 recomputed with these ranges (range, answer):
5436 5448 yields 30.3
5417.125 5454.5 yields 30.2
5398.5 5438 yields 29.1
